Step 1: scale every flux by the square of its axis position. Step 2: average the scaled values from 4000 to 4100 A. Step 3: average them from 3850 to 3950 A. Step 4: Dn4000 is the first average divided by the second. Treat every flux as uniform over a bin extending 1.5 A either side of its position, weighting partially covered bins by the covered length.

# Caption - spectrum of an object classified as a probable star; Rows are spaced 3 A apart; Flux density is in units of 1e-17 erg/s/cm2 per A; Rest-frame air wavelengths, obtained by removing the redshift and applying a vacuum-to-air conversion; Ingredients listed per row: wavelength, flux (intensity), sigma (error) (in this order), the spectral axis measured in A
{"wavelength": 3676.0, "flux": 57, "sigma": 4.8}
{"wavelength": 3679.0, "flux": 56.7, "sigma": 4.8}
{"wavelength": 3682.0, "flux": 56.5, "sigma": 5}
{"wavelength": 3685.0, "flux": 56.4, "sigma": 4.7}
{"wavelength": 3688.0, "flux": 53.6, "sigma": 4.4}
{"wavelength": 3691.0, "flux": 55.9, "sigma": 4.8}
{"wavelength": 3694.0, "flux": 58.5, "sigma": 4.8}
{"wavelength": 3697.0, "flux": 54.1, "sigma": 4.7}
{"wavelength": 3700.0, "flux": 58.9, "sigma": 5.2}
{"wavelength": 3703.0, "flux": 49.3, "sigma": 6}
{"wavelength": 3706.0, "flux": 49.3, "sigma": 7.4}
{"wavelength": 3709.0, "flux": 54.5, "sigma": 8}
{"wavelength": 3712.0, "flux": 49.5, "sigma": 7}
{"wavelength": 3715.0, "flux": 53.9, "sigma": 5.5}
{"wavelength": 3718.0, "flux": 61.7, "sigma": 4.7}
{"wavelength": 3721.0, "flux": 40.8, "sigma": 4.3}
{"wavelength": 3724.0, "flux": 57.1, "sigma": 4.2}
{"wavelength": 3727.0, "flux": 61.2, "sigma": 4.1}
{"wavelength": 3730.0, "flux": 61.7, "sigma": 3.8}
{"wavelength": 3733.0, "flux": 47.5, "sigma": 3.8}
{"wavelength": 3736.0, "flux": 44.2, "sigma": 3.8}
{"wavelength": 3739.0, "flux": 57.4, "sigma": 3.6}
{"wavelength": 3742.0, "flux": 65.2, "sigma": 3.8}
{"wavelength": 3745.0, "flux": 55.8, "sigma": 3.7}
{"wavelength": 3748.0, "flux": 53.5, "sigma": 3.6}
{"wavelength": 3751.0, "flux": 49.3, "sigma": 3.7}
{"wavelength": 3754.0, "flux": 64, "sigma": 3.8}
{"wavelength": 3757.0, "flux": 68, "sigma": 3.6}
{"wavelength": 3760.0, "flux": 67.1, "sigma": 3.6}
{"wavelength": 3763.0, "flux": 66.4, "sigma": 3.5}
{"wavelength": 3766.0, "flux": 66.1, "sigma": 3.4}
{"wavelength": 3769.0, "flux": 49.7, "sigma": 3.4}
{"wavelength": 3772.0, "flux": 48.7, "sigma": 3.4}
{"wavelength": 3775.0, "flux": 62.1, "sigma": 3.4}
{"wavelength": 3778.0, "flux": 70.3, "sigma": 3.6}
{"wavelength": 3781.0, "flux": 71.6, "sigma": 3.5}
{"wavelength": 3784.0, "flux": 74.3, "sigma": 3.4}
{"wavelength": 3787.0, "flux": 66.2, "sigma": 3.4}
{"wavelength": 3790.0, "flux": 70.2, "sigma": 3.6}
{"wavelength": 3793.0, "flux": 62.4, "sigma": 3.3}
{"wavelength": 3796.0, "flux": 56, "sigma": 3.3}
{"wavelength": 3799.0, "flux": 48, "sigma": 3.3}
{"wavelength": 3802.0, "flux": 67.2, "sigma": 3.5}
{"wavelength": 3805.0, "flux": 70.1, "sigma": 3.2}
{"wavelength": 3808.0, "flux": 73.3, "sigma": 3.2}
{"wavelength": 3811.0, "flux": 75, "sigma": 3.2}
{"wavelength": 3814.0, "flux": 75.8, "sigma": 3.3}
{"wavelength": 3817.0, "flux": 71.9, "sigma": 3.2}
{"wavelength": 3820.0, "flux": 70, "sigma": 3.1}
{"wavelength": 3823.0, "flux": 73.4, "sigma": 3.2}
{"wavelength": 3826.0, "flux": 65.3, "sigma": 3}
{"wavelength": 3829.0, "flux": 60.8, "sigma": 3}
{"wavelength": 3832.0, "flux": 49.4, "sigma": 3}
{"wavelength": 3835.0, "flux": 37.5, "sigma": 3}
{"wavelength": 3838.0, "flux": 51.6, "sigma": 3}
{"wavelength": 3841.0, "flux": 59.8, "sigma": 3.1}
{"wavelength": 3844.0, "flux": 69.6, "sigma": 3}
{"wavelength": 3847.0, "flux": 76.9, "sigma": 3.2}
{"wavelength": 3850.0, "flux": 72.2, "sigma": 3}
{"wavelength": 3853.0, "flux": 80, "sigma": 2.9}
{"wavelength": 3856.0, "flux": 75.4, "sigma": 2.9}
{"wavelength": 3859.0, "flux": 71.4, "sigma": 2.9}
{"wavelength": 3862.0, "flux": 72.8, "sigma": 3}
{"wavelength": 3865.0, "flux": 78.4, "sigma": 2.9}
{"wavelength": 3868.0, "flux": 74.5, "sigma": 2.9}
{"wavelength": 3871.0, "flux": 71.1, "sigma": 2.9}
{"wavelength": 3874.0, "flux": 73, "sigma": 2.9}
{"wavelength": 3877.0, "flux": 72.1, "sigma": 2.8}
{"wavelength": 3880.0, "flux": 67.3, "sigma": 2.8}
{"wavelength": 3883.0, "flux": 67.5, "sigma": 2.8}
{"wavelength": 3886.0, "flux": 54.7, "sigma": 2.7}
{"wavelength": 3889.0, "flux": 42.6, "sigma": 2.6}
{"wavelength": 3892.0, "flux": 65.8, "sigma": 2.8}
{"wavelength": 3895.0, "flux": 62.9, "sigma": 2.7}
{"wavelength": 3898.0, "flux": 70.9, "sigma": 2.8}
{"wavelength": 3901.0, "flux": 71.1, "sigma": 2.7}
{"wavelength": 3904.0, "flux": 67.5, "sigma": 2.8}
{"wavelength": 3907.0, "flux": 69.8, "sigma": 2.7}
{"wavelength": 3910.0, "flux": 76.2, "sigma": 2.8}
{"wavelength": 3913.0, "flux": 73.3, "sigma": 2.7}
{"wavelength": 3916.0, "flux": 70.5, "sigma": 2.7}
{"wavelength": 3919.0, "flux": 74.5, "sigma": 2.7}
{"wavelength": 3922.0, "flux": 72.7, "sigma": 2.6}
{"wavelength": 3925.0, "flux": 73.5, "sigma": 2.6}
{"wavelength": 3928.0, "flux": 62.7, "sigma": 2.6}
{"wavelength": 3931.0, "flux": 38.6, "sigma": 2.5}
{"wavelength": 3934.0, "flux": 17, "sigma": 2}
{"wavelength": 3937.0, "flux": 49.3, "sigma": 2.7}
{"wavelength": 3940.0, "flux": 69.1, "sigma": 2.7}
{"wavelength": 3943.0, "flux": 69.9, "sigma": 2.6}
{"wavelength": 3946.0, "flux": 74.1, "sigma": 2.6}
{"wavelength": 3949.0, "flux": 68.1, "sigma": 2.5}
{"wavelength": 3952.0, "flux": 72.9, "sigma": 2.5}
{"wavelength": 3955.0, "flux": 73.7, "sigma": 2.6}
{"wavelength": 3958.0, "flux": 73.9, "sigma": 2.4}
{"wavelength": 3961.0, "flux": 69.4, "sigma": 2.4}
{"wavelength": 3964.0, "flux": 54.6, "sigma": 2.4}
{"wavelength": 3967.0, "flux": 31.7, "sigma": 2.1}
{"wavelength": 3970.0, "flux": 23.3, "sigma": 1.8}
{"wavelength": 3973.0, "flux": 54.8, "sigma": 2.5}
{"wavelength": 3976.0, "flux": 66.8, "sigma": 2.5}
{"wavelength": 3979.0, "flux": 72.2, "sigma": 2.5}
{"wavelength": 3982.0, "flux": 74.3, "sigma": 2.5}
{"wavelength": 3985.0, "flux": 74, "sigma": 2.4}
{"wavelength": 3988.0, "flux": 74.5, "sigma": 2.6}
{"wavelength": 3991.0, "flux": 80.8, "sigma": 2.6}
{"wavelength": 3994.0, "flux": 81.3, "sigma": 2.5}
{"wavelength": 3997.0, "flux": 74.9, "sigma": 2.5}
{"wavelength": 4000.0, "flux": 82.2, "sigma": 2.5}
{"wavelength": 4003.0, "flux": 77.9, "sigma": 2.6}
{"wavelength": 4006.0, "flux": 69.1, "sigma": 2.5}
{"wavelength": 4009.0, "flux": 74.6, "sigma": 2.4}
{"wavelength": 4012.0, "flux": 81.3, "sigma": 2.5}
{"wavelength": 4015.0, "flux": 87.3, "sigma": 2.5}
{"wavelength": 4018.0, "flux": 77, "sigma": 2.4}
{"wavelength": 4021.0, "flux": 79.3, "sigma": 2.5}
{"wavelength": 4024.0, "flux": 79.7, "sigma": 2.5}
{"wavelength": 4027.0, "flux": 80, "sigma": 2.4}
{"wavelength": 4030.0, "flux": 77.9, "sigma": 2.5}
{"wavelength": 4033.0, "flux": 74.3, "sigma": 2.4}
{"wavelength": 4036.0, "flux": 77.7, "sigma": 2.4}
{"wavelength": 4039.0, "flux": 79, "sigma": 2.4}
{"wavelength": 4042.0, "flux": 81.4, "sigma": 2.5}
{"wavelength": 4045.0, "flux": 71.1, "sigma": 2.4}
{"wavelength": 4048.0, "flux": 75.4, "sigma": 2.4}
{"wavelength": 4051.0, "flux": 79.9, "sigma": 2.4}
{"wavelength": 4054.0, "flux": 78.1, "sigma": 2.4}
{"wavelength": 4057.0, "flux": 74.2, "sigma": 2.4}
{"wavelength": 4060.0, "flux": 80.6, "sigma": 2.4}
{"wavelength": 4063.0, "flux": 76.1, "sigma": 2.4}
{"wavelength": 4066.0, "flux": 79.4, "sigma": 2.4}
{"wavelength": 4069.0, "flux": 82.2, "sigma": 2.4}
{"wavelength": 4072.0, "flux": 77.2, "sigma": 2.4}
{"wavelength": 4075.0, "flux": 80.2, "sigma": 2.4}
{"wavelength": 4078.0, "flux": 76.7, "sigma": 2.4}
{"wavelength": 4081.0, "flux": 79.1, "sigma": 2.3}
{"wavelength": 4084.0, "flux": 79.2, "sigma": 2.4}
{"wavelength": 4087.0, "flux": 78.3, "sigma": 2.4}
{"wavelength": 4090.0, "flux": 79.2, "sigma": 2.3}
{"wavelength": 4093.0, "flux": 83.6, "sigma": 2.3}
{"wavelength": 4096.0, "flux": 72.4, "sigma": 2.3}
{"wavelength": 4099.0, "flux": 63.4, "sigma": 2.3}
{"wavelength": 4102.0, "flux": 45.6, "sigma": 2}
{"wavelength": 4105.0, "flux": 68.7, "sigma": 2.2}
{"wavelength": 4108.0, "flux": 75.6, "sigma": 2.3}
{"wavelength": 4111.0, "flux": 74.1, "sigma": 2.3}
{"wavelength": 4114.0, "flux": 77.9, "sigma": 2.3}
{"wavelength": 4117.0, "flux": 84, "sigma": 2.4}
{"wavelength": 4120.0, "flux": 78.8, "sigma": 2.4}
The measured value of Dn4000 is 1.26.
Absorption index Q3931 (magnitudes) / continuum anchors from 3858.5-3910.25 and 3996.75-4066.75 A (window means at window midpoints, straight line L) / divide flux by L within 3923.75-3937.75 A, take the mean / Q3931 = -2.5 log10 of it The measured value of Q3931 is 0.433 mag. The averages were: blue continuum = 68.1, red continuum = 77.9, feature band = 47.7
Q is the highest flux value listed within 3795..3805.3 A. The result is 70.1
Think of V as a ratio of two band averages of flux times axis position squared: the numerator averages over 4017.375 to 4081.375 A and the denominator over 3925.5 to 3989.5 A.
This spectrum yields 1.4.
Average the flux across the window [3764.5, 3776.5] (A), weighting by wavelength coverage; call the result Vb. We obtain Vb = 56.6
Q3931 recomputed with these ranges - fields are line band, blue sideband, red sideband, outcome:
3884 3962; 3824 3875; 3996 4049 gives 0.11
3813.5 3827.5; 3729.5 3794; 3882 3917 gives -0.13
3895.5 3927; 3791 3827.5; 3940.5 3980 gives -0.13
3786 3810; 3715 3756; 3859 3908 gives -0.06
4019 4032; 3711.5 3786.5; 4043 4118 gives -0.09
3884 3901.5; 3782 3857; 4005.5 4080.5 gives 0.15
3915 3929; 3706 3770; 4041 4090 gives -0.04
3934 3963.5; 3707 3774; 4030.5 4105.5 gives 0.05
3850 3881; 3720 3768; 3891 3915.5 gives -0.10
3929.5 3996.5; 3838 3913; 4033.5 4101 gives 0.17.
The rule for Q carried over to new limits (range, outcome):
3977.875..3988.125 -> 74.5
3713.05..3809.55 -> 74.3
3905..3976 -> 76.2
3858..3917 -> 78.4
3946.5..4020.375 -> 87.3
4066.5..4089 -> 82.2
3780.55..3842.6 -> 75.8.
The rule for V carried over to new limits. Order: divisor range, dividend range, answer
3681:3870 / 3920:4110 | 1.30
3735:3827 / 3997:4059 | 1.38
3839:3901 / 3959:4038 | 1.11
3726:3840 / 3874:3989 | 1.11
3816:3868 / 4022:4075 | 1.29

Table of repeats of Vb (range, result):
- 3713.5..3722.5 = 52.1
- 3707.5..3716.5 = 52.6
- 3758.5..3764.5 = 66.8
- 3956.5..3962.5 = 71.7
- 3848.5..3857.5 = 75.9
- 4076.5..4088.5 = 78.3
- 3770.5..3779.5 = 60.4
